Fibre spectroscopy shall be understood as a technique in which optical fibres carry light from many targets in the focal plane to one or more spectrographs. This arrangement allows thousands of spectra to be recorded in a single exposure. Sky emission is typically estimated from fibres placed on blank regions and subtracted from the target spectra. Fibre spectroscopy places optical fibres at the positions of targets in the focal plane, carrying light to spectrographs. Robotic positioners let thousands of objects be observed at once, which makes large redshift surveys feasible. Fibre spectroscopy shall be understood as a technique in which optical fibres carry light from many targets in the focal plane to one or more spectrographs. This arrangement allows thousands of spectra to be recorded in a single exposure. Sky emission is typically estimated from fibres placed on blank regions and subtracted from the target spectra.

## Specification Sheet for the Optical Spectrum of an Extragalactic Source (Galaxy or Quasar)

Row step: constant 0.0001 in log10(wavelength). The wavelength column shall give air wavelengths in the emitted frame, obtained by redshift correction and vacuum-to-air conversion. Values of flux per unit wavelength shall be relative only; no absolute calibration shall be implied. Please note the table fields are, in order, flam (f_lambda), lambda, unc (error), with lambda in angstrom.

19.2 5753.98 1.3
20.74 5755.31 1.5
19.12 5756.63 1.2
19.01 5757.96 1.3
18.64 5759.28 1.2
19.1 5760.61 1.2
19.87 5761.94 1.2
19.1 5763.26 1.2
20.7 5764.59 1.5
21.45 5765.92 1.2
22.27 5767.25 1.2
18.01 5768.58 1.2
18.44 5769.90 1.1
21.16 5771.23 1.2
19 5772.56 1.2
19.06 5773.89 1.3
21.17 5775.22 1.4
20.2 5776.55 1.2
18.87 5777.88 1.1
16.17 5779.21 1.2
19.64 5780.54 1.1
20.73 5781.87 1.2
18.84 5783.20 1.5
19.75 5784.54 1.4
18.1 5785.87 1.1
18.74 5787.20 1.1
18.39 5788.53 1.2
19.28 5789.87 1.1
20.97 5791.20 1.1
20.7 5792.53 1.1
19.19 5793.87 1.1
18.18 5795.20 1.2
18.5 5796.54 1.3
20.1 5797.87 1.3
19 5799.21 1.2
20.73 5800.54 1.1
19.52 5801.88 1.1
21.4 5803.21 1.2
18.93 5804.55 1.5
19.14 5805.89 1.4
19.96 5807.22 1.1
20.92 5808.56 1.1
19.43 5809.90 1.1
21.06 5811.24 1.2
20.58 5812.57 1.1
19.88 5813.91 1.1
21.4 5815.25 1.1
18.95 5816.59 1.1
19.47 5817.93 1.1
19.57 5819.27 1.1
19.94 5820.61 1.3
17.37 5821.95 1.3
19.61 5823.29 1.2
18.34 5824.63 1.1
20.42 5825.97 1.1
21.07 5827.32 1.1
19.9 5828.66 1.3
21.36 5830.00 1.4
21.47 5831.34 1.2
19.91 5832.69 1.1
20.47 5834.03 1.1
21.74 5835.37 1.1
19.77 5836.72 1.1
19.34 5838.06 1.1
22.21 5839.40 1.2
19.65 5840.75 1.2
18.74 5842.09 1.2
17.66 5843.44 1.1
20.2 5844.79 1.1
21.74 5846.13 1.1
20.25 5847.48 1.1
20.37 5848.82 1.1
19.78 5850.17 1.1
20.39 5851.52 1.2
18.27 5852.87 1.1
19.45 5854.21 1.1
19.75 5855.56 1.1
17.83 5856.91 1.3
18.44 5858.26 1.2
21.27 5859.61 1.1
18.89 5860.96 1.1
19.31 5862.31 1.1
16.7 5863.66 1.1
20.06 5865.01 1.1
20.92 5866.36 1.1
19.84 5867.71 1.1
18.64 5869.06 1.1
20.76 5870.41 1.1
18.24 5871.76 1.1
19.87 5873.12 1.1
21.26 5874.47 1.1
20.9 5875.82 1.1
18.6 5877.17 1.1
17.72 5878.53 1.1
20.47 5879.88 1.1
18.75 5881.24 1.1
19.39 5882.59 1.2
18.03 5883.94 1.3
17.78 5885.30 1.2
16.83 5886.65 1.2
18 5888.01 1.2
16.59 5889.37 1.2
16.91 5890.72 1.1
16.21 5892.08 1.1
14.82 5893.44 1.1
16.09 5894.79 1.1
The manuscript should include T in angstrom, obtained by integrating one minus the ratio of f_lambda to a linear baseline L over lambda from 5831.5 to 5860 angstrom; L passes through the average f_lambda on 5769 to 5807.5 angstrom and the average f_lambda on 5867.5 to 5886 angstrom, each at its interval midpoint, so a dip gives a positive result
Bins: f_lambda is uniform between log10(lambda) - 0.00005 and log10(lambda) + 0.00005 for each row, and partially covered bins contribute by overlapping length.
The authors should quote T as -0.8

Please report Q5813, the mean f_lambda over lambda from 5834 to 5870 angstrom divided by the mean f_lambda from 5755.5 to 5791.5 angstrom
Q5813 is 1.01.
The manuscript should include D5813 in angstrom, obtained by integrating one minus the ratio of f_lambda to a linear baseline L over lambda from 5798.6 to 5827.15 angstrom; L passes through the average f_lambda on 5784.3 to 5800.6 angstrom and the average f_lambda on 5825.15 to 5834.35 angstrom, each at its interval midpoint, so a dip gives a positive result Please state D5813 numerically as 0.28 angstrom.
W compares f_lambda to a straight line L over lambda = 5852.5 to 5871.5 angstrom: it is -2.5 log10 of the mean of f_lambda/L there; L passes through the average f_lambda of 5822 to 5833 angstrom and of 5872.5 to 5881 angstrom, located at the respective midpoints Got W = 0.03 mag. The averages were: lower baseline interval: 20.1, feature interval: 19.3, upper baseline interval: 19.7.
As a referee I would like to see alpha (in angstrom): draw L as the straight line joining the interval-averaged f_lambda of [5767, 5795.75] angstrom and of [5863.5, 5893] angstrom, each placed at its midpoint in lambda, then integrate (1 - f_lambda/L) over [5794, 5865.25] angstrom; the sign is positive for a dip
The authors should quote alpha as -2.7 angstrom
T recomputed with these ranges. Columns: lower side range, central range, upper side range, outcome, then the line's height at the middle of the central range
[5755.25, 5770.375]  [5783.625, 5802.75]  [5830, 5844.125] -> 0.5 angstrom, 19.9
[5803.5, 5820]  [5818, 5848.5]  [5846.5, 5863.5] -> -0.5 angstrom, 19.7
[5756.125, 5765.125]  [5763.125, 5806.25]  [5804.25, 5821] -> 0.1 angstrom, 19.6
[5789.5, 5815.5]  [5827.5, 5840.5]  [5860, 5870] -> -0.7 angstrom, 19.6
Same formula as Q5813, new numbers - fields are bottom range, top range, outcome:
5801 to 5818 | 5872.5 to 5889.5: 0.94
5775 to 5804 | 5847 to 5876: 1.01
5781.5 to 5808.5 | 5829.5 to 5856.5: 1.03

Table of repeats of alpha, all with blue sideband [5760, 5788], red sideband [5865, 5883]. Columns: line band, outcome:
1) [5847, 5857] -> 0.02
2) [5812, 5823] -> -0.02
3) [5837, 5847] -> -0.16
